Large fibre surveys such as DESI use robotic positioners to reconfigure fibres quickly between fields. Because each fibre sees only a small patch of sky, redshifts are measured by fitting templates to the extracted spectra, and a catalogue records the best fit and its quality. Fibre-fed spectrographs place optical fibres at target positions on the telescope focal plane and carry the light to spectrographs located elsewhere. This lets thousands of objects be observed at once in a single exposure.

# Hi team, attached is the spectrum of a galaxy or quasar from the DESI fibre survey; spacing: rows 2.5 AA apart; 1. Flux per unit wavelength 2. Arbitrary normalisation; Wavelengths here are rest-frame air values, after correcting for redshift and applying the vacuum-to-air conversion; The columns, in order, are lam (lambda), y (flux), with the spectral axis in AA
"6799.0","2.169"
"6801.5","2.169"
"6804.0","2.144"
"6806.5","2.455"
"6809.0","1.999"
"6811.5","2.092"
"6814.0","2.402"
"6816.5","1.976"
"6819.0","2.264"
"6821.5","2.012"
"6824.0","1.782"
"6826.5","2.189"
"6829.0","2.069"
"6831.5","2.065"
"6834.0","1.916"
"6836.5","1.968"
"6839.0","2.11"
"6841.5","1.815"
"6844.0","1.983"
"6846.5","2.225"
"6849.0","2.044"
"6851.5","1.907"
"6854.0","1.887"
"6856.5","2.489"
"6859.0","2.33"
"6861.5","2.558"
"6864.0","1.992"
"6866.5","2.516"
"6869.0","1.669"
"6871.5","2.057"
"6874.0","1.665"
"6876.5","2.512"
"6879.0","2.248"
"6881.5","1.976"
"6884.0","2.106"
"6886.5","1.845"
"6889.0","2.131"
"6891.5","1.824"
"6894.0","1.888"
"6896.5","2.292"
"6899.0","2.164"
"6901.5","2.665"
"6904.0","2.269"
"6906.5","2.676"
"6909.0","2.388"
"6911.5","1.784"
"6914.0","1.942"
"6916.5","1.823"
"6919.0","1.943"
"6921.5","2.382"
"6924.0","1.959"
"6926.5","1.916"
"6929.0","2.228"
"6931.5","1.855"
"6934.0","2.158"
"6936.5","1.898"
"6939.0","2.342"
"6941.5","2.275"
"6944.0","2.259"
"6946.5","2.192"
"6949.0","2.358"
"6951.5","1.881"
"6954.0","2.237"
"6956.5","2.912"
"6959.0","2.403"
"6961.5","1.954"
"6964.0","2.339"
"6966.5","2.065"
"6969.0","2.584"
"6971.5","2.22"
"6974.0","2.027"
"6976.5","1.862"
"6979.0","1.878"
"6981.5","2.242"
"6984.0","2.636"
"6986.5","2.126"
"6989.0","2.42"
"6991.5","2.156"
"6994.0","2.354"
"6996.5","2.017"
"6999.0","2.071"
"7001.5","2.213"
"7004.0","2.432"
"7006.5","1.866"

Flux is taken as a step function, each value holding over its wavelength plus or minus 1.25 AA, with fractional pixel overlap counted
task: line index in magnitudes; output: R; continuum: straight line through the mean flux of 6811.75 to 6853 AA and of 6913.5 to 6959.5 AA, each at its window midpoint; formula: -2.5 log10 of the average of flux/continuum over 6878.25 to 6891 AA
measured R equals 0.03 mag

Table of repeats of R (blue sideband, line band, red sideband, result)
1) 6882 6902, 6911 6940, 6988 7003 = 0.05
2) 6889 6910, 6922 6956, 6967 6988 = 0.04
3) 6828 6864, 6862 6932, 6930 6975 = 0.03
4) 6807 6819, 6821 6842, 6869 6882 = 0.07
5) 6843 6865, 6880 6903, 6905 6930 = 0.01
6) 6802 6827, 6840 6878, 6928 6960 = 0.03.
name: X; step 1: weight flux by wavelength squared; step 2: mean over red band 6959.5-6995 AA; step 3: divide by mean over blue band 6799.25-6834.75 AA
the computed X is 1.1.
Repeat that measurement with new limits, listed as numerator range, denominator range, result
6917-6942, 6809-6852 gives 1.05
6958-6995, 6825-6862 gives 1.10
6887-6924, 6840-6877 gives 1.03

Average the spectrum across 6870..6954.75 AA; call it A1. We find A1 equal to 2.12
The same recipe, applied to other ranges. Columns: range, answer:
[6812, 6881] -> 2.1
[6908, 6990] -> 2.16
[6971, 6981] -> 2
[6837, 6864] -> 2.12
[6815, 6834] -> 2.05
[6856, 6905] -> 2.15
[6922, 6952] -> 2.12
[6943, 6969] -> 2.28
